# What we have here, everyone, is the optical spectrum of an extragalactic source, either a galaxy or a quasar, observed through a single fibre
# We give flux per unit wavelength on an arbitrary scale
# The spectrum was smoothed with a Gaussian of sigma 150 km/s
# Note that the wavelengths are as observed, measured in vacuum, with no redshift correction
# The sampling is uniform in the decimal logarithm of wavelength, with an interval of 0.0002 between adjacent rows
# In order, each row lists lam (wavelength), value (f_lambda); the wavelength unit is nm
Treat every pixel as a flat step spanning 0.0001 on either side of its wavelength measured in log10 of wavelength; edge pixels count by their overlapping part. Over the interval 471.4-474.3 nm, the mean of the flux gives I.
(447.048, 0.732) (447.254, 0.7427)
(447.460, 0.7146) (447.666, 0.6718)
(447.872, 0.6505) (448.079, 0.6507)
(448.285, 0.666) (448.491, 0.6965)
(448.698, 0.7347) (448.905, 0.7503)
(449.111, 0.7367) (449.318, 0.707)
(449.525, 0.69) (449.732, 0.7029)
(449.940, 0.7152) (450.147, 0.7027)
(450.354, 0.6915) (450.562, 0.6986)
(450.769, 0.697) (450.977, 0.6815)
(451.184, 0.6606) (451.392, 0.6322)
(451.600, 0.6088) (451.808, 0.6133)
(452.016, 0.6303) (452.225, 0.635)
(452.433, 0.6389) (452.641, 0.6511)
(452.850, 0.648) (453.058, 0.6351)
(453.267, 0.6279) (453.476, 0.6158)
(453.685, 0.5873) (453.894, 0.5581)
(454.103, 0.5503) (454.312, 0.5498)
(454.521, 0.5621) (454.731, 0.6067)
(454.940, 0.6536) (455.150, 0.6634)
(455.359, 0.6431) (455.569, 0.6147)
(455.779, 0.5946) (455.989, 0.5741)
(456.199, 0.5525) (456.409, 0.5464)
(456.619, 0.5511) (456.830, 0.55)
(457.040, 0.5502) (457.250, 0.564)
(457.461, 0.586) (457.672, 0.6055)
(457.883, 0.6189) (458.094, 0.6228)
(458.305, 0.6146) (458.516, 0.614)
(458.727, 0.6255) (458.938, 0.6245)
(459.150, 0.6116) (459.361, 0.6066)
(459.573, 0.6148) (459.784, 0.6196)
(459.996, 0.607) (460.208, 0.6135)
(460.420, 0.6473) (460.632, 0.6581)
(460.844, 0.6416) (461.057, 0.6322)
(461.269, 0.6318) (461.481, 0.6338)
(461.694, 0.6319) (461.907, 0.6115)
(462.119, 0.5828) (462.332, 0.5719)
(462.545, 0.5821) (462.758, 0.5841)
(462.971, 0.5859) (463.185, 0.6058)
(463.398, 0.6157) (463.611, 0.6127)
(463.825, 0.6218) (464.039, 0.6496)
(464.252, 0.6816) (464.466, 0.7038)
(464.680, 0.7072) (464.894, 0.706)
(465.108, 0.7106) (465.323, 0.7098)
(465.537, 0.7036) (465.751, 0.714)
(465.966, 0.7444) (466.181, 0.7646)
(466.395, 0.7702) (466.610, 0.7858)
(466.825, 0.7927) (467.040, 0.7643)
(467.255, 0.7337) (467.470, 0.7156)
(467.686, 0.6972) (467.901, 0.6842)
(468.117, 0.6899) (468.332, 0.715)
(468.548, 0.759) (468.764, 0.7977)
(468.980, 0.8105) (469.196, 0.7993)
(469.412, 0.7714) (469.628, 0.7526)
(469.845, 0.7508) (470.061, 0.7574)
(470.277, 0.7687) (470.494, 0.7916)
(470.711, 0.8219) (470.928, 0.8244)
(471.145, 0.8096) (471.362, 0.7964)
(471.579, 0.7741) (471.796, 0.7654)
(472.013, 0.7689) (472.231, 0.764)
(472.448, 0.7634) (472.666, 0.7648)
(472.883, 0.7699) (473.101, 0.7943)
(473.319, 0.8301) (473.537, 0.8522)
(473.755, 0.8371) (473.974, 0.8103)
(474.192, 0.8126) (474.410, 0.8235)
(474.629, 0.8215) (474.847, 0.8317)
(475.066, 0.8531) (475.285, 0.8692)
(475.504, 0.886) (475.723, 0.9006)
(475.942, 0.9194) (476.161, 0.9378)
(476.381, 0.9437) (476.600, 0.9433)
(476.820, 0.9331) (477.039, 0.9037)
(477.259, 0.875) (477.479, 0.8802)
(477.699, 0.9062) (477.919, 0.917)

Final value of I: 0.793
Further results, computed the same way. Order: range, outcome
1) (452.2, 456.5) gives 0.605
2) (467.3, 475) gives 0.78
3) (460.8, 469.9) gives 0.692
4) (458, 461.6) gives 0.625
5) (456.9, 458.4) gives 0.593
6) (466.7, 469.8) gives 0.749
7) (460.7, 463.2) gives 0.609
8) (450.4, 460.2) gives 0.612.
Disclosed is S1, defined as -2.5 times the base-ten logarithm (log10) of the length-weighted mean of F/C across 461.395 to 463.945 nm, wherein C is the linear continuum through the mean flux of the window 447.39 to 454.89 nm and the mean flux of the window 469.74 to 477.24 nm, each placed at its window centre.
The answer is 0.23 mag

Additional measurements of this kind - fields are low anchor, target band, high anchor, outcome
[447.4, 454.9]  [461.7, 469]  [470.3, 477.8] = 0.12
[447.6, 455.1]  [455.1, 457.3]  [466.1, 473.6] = 0.18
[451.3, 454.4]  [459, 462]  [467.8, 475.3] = 0.10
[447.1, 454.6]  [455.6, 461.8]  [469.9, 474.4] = 0.17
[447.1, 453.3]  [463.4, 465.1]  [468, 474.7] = 0.12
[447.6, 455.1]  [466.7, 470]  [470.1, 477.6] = 0.06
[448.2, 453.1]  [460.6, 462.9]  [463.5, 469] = 0.16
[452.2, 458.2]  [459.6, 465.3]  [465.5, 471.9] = 0.09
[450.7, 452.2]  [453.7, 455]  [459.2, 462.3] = 0.11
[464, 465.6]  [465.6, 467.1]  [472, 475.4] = -0.06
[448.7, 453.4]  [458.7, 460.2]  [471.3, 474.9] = 0.17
